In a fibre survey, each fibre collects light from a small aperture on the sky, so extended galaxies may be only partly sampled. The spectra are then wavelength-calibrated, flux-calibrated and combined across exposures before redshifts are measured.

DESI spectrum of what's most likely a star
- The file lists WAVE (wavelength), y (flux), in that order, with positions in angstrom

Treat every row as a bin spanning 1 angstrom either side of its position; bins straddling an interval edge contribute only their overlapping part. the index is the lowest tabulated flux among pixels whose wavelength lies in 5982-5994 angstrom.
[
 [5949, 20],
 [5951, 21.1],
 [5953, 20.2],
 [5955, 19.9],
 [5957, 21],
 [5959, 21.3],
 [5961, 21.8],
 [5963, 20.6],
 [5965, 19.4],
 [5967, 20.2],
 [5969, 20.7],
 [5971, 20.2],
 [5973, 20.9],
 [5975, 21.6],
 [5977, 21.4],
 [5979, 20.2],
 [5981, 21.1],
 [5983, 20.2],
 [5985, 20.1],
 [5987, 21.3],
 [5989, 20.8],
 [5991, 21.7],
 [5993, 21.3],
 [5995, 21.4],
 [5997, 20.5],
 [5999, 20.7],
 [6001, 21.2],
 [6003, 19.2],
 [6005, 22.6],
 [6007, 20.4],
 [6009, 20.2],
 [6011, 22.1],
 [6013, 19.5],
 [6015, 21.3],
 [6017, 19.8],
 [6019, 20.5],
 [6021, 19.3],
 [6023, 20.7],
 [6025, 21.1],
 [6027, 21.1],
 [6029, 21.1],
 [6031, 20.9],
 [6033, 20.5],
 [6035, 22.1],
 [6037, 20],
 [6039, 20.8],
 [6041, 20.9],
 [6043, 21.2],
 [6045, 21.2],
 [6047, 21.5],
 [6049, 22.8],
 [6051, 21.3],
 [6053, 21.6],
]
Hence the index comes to 20.1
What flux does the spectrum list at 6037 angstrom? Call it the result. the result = 20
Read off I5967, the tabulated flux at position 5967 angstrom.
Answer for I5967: 20.2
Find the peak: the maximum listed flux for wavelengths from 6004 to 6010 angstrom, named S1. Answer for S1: 22.6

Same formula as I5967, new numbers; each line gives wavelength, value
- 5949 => 20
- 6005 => 22.6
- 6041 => 20.9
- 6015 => 21.3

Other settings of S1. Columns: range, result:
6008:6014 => 22.1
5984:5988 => 21.3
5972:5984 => 21.6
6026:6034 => 21.1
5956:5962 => 21.8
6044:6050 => 22.8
